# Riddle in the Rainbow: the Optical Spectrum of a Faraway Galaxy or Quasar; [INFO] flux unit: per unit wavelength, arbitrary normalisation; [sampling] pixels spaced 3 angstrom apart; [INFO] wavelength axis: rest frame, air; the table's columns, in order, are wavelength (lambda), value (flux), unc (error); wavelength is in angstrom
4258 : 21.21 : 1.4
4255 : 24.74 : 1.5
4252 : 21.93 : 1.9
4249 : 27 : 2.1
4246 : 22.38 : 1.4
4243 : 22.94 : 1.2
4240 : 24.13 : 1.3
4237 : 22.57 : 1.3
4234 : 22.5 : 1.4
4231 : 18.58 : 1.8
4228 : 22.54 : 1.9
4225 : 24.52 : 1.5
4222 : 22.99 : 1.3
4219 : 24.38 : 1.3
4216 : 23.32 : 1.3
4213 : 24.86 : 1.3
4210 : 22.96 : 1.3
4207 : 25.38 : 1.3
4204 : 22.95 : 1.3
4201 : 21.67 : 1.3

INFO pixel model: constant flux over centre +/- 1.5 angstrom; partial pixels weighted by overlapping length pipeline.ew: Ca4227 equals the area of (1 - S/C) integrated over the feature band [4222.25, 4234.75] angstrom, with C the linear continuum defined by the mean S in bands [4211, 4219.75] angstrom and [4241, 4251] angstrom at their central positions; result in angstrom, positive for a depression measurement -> 1.0 angstrom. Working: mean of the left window 24.1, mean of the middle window 22.1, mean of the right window 24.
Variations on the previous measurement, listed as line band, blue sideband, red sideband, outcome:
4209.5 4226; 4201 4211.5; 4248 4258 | -0.2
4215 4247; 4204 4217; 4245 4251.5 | 1.9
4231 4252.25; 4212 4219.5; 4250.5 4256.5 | 0.4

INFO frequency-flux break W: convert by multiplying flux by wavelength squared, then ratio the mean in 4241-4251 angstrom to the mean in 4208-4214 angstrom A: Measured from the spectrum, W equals 1.0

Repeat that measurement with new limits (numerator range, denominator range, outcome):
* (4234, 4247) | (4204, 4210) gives 0.97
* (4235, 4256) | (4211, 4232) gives 1.03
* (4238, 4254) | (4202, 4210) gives 1.01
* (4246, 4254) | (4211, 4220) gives 1.02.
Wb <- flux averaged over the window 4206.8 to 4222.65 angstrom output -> 23.9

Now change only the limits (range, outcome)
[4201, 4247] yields 23.1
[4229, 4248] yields 22.3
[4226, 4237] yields 21.5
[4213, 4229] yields 23.7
